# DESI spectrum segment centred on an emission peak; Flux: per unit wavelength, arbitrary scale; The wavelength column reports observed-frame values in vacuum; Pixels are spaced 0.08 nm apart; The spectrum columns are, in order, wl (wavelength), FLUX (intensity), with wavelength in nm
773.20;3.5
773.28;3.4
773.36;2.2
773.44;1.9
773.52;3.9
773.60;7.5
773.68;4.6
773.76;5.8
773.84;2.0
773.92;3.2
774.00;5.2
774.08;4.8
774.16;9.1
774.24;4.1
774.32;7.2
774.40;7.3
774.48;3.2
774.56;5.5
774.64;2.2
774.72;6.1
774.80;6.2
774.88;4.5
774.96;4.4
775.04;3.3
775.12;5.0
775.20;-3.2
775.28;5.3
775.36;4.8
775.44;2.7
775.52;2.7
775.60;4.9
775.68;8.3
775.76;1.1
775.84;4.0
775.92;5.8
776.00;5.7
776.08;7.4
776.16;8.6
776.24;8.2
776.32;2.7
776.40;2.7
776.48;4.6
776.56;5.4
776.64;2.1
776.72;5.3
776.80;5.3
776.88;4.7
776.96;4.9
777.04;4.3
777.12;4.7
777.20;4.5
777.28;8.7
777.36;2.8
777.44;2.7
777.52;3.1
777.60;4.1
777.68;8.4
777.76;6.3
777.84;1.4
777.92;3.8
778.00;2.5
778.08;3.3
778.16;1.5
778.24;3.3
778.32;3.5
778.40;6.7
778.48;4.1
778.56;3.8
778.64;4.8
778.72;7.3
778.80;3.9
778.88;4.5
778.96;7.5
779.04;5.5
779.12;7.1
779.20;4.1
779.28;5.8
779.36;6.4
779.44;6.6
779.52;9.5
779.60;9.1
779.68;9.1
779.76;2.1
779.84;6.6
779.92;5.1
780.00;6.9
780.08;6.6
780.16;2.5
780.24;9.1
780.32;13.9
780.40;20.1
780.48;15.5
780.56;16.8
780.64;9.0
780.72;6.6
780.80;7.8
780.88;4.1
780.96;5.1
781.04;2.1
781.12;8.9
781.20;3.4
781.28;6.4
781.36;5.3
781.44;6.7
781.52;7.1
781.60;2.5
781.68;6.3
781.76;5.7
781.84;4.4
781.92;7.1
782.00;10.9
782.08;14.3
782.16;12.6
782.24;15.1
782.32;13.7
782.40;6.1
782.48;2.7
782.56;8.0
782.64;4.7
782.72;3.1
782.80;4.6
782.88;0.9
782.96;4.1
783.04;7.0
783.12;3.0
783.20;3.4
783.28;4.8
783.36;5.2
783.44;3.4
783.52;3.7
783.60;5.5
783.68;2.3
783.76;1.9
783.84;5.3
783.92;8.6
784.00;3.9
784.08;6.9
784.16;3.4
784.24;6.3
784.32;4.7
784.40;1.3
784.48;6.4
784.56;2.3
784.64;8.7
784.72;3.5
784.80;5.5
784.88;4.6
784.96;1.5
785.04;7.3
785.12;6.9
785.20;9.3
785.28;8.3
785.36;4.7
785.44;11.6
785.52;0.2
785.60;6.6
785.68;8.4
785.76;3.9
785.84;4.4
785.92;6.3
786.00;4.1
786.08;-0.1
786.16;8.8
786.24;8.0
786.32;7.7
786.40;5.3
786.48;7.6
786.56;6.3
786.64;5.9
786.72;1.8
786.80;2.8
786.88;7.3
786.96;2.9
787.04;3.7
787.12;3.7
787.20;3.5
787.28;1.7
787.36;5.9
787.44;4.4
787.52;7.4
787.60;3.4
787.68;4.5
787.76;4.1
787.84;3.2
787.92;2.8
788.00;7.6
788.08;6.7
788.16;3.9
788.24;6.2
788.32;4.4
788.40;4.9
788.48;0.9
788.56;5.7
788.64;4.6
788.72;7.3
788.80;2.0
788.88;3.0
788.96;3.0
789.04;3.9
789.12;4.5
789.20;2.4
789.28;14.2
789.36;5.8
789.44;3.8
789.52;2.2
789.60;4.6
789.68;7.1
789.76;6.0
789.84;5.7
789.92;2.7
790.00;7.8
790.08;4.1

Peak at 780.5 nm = [S II]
